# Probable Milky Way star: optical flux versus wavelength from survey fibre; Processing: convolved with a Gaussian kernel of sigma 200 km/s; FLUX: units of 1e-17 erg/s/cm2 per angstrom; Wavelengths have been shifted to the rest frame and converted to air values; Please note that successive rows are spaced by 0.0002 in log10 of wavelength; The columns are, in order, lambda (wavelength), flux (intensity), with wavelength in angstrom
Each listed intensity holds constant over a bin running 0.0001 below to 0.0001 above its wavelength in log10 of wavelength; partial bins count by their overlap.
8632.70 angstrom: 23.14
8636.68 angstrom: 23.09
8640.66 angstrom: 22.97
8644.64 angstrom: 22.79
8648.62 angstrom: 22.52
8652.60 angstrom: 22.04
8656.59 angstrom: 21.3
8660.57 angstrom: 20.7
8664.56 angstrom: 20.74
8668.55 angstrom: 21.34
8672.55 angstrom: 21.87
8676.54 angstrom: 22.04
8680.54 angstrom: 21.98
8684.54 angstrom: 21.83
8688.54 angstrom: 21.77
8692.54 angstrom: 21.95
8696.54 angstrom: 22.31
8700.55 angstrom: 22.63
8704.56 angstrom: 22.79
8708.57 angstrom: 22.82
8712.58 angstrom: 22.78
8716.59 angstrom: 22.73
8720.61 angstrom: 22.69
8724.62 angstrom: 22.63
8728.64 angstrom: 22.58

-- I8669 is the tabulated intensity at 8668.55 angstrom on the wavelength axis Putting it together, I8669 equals 21.34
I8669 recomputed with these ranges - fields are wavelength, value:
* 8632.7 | 23.14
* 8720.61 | 22.69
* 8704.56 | 22.79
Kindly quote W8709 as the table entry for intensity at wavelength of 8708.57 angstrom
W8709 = 22.82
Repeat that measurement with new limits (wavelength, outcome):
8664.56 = 20.74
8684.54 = 21.83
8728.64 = 22.58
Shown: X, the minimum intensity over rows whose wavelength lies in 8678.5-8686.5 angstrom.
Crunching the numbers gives 21.83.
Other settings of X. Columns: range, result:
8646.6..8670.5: 20.7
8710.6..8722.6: 22.69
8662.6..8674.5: 20.74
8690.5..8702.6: 21.95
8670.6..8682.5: 21.87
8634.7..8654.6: 22.04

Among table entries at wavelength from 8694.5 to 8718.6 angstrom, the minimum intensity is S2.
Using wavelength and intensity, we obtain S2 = 22.31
